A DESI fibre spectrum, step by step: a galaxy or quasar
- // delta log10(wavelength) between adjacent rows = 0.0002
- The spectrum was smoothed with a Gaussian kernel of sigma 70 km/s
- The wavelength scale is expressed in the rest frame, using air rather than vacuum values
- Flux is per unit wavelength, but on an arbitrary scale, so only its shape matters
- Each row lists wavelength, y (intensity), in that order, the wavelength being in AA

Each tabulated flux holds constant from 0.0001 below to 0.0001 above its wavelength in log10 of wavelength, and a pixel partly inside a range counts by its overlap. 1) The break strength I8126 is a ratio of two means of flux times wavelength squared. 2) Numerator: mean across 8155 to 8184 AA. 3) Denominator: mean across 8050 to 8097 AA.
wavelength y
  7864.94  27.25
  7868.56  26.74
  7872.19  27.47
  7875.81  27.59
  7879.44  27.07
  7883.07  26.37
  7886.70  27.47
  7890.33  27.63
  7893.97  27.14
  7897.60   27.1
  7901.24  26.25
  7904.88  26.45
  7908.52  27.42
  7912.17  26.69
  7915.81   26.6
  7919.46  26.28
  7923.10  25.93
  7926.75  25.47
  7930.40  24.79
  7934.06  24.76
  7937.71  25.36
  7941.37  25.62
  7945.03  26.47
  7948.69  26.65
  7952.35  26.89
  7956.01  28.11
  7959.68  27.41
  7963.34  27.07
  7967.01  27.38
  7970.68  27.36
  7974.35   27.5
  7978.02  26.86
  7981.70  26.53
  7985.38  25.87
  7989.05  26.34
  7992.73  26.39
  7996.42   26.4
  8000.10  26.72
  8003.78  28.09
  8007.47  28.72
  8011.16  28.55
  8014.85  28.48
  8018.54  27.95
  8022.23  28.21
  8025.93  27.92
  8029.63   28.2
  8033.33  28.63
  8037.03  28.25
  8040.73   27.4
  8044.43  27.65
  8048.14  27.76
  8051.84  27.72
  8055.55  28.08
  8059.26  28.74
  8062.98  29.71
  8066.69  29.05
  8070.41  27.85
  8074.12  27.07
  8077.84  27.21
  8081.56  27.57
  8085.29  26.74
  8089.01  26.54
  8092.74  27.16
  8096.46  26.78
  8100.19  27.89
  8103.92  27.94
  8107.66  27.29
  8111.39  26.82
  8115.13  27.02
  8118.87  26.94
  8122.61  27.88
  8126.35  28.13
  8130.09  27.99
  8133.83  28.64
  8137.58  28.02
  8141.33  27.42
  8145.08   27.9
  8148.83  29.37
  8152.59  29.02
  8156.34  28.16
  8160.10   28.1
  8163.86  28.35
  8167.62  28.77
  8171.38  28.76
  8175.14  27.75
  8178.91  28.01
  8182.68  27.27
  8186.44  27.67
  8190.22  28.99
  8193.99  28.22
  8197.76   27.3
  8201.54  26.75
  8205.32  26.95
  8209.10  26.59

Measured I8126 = 1.04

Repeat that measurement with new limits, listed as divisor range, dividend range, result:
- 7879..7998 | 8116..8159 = 1.11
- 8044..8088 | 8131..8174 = 1.04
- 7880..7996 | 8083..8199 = 1.10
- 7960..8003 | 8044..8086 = 1.06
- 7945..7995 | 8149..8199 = 1.10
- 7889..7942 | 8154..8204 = 1.14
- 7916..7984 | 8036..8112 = 1.08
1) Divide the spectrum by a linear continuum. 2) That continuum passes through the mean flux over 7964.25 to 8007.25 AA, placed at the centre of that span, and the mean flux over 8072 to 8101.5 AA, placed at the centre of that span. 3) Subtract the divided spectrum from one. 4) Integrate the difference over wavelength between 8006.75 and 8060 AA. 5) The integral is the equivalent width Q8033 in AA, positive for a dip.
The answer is -2.2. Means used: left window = 26.9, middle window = 28.1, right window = 27.1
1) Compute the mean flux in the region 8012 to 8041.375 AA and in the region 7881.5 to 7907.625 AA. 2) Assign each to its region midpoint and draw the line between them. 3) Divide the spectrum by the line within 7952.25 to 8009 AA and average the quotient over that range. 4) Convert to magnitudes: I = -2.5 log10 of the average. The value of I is 0.03 mag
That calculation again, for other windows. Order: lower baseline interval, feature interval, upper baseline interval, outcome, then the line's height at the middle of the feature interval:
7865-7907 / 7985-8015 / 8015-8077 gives 0.02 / 27.8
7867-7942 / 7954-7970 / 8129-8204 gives -0.03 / 26.9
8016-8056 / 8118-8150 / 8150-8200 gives 0.00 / 28.1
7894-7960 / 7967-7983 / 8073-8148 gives -0.02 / 26.6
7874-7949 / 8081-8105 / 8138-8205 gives 0.02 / 27.6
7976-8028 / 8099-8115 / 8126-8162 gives 0.02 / 28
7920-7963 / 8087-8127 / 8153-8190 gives 0.01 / 27.6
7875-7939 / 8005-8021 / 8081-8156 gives -0.05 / 27.1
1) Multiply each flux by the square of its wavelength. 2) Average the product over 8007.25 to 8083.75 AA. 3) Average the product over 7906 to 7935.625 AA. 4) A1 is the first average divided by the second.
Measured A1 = 1.12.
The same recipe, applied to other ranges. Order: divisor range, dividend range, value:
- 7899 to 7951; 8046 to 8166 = 1.12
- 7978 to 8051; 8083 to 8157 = 1.03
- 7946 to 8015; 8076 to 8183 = 1.06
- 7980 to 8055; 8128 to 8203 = 1.06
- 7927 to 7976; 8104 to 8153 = 1.10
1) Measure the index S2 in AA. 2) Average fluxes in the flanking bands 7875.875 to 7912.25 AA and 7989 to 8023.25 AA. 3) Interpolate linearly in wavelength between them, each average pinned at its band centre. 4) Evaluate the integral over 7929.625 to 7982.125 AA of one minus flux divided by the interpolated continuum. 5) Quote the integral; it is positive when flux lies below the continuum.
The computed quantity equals 1.4 AA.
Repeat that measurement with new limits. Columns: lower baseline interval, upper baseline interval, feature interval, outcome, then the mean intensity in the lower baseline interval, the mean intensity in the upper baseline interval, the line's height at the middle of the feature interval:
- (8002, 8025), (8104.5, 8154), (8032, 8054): 0.24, 28.3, 27.9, 28.2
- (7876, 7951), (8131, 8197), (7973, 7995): 0.30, 26.4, 28.2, 26.9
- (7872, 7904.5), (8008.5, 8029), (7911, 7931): 0.99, 27.1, 28.2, 27.4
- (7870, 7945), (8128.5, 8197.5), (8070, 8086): 0.21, 26.5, 28.2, 27.6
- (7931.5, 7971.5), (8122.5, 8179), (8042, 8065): -0.67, 26.6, 28.3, 27.5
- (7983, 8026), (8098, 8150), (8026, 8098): -0.52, 27.4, 27.8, 27.6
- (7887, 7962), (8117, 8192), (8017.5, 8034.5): -0.60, 26.5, 28.2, 27.2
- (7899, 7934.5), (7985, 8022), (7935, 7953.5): 0.31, 26.1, 27.5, 26.5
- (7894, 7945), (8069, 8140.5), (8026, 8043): -0.73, 26.1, 27.4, 26.9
